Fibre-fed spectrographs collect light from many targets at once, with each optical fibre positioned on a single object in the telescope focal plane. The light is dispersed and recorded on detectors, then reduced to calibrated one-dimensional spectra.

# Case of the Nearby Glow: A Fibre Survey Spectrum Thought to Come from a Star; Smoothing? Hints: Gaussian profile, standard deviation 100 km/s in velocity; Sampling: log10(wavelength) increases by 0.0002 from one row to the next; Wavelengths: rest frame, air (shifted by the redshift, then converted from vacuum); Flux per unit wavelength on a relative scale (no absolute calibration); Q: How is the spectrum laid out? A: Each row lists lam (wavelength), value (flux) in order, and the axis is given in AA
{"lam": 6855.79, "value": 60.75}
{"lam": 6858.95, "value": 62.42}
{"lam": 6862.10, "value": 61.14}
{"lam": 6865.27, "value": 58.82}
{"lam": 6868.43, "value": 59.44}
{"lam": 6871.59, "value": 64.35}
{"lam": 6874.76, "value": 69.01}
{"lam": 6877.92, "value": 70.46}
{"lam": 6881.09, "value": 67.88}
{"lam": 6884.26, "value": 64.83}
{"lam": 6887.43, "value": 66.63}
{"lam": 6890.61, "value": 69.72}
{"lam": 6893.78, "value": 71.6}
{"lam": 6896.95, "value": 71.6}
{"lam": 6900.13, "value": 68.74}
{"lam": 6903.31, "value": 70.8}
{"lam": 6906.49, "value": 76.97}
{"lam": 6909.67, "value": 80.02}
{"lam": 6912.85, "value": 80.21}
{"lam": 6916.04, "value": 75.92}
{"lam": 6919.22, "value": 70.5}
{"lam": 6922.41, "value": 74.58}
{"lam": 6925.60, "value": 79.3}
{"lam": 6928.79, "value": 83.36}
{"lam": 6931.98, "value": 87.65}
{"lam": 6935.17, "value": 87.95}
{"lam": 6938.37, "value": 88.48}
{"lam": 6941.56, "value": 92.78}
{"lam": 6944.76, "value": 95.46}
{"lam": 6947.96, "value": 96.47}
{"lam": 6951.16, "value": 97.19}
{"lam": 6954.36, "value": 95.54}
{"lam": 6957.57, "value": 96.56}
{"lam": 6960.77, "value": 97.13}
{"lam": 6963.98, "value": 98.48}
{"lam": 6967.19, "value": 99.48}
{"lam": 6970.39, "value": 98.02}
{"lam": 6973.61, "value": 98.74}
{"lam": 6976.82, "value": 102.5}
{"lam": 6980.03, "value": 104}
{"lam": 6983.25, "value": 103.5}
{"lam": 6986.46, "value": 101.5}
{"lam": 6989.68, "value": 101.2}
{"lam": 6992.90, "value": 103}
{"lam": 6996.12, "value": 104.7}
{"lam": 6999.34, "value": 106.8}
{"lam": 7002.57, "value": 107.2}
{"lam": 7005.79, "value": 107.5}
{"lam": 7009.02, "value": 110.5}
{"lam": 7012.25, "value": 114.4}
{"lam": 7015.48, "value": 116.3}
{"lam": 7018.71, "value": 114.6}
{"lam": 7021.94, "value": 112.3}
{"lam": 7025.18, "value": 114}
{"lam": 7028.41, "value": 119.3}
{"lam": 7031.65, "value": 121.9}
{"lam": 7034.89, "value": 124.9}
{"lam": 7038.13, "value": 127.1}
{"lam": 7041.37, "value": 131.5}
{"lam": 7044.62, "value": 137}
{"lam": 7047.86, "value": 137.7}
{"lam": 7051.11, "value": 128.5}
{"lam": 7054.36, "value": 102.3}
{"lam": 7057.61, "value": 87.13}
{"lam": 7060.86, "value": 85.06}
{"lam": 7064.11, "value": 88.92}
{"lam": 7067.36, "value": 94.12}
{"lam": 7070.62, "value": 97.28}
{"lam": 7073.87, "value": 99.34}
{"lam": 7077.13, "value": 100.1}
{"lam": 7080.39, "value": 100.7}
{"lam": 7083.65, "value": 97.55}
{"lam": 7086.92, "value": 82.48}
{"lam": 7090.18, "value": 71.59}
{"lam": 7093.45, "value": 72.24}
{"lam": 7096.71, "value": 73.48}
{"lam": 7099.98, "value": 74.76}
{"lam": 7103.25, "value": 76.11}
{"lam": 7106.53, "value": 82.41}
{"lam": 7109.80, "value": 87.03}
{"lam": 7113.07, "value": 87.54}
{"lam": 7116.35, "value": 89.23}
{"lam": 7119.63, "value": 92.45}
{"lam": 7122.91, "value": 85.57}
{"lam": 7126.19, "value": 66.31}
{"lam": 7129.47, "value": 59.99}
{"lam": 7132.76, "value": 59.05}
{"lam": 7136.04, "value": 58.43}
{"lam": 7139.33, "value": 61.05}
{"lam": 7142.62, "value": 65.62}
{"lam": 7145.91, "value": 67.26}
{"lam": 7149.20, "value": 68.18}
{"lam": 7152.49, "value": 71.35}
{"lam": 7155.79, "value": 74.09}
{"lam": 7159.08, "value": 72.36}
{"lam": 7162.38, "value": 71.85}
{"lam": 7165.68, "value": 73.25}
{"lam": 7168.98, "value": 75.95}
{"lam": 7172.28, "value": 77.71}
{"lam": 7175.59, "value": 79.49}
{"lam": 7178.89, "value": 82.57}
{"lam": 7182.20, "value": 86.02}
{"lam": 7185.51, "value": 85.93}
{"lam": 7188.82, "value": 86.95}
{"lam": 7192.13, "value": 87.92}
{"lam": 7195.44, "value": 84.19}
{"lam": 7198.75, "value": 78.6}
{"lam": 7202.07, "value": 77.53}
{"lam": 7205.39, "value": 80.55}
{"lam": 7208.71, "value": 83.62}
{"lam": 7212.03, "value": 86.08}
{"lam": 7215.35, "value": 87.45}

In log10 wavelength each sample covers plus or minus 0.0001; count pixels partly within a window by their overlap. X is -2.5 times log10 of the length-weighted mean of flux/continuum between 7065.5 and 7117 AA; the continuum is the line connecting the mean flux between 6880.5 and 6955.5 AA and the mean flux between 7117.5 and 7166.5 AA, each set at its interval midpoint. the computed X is -0.20 mag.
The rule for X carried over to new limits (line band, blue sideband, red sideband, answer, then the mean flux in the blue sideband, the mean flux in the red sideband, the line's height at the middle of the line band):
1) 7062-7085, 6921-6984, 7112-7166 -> -0.212 mag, 93.8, 71.8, 79.5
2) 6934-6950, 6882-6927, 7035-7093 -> -0.155 mag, 72.9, 104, 80.2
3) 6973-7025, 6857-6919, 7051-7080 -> -0.235 mag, 69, 96.6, 86.3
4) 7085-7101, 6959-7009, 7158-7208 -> 0.197 mag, 103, 80.2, 90.3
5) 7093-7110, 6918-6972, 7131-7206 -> 0.033 mag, 90.7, 75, 79.7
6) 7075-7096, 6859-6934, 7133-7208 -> -0.173 mag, 71.4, 75.6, 74.3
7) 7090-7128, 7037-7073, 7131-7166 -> 0.063 mag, 110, 67.3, 85.4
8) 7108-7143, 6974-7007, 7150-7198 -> 0.159 mag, 104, 79.1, 85.7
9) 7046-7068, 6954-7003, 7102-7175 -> -0.185 mag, 101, 73.8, 87.7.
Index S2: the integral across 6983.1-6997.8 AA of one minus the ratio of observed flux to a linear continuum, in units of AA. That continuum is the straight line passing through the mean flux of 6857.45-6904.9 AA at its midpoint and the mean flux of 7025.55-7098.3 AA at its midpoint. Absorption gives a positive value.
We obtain -2.3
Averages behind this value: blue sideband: 66.5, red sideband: 104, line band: 103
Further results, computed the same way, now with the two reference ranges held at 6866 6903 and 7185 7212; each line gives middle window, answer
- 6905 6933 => -3.74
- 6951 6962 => -3.92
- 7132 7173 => 6.08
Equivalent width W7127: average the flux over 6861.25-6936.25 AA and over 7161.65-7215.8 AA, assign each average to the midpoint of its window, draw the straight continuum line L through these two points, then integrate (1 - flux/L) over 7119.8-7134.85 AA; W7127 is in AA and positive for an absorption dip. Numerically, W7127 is 1.83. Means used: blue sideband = 72.2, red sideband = 81.5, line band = 69.9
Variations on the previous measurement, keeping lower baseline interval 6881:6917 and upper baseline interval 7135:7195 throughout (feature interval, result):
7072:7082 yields -3.5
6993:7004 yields -4.9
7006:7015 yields -4.7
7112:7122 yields -2.0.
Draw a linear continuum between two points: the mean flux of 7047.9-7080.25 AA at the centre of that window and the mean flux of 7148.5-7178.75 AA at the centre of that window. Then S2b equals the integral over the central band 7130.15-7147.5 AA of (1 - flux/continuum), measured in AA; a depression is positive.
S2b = 4.0 AA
